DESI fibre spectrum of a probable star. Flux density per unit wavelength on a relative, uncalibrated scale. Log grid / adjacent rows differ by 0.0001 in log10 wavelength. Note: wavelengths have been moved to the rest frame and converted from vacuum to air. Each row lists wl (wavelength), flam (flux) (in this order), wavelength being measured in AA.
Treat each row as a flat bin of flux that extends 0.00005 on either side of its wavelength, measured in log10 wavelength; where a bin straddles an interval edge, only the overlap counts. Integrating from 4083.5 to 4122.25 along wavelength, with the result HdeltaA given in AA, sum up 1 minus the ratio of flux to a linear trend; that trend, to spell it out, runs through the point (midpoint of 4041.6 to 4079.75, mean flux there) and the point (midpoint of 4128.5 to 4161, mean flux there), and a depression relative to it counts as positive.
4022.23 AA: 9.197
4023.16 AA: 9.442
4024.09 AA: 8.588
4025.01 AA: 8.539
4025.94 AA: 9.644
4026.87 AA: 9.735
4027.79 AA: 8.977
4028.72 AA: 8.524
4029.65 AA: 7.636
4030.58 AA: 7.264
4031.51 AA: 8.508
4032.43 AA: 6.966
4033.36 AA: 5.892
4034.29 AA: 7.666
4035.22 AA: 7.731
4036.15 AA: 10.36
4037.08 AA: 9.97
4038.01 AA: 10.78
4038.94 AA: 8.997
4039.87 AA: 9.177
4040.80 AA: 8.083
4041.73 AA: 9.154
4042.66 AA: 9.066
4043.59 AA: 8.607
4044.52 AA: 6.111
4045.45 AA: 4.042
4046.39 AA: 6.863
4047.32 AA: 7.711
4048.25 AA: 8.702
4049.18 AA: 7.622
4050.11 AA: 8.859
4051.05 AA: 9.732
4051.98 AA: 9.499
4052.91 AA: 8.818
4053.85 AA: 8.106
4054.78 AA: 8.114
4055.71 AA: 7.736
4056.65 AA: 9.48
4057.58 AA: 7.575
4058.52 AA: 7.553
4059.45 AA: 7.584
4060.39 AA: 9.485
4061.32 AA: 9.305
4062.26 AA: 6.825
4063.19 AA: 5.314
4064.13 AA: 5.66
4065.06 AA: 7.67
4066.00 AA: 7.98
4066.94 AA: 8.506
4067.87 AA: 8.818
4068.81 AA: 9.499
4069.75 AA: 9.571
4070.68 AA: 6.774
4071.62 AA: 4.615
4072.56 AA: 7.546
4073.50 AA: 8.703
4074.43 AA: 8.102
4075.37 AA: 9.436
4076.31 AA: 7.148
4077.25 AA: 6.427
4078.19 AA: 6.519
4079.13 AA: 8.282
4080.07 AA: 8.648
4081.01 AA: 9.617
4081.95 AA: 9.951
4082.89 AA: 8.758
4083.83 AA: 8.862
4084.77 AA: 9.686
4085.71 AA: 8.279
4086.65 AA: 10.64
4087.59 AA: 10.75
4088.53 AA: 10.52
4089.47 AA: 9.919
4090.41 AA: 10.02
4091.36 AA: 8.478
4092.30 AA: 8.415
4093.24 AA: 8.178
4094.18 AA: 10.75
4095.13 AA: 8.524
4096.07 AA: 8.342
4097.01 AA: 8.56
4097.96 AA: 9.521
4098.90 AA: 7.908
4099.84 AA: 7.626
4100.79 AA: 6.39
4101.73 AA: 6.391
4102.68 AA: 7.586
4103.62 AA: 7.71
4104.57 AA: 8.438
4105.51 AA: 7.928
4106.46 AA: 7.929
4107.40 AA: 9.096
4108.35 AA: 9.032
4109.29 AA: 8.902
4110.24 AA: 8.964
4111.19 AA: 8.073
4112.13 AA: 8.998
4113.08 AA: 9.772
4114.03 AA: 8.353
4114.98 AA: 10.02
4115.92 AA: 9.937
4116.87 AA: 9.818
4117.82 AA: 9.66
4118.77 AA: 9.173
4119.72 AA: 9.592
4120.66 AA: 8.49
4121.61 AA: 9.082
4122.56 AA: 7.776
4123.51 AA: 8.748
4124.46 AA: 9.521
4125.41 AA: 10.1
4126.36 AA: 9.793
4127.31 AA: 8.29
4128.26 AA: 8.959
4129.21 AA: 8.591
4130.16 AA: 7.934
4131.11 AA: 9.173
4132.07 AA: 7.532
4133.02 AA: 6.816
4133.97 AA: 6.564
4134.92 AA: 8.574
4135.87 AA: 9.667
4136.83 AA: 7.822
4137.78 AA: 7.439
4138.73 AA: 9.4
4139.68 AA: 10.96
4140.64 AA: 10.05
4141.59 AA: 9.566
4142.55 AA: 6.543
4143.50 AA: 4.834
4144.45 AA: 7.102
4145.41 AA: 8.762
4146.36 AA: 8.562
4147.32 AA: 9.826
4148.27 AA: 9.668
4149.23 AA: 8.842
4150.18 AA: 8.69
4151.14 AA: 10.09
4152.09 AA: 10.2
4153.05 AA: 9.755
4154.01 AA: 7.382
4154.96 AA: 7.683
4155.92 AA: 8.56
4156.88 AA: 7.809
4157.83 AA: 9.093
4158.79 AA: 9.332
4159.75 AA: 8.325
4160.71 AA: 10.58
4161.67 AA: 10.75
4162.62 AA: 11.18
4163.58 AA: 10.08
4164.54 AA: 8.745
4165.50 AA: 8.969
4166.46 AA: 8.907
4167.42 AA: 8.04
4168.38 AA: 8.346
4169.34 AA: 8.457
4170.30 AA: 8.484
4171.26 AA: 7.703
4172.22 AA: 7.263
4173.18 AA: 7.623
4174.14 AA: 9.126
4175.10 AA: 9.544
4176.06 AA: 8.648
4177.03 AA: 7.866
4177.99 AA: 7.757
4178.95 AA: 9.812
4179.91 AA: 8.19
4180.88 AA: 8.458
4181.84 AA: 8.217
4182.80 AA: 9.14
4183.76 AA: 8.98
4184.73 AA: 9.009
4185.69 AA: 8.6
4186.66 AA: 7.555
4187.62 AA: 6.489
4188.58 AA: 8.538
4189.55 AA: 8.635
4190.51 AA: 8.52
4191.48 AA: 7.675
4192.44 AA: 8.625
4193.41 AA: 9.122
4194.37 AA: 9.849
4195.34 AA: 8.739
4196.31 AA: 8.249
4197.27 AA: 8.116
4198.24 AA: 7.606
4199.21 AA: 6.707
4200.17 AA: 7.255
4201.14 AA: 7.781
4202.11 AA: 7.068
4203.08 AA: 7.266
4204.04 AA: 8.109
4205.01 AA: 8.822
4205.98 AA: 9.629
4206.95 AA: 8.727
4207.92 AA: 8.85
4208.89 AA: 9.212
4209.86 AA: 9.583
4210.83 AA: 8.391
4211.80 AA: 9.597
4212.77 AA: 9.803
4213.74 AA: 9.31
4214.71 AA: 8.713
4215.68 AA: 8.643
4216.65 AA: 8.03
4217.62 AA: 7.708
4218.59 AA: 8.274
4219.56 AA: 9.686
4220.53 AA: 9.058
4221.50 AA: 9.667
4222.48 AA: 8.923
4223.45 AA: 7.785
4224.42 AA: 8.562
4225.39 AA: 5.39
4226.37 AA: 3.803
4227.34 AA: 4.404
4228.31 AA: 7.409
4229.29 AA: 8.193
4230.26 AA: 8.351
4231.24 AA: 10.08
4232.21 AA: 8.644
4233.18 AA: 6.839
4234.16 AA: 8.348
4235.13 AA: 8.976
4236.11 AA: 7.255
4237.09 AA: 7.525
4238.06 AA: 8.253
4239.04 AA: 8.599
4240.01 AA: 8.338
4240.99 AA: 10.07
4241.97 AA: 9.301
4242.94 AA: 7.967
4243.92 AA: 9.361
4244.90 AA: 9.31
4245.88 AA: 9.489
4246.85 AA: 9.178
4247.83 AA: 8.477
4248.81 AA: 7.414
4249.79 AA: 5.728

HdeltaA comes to -3.1 AA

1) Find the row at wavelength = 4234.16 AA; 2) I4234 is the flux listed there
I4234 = 8.348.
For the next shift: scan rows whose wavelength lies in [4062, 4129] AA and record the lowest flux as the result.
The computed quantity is 4.615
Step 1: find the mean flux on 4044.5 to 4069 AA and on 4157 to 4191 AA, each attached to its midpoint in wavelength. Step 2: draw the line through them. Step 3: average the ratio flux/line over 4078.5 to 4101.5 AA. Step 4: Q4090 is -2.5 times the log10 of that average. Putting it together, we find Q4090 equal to -0.11 mag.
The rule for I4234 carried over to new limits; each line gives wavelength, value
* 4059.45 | 7.584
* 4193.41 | 9.122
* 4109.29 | 8.902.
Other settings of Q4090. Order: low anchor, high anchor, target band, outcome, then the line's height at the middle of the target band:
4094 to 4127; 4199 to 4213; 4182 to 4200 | 0.02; 8.51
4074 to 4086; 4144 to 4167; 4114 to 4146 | 0.03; 8.89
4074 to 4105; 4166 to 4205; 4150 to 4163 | -0.11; 8.37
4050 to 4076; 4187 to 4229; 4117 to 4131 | -0.11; 8.13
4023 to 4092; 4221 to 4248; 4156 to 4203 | -0.04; 8.22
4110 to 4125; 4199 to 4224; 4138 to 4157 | 0.03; 8.96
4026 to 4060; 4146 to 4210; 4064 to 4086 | 0.03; 8.36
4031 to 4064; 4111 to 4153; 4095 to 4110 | 0.06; 8.58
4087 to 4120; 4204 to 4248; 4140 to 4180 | -0.01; 8.66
